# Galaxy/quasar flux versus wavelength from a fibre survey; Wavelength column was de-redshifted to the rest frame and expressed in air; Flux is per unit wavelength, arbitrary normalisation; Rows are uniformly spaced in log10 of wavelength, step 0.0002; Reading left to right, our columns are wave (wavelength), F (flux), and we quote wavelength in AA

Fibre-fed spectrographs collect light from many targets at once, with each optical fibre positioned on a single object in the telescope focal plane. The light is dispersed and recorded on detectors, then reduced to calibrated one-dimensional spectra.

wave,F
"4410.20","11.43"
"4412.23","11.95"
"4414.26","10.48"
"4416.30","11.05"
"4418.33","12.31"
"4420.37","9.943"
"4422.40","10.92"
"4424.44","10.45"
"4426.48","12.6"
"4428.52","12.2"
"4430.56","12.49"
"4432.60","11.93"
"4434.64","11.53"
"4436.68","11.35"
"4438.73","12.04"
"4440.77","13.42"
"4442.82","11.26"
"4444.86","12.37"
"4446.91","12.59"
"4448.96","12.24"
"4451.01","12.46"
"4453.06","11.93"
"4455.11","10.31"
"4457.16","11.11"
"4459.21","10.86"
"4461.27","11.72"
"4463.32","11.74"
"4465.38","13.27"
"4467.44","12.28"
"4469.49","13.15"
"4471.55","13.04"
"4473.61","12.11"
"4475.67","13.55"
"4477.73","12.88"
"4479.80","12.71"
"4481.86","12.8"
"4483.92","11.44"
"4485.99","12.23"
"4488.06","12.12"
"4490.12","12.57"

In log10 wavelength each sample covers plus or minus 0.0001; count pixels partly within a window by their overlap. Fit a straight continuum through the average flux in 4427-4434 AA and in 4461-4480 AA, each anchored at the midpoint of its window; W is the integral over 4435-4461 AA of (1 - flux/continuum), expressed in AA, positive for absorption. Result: 1.24 AA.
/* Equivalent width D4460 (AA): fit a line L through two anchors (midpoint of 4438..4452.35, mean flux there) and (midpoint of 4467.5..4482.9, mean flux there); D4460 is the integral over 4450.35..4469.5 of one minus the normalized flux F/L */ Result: 1.2 AA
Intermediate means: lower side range 12.3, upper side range 12.9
